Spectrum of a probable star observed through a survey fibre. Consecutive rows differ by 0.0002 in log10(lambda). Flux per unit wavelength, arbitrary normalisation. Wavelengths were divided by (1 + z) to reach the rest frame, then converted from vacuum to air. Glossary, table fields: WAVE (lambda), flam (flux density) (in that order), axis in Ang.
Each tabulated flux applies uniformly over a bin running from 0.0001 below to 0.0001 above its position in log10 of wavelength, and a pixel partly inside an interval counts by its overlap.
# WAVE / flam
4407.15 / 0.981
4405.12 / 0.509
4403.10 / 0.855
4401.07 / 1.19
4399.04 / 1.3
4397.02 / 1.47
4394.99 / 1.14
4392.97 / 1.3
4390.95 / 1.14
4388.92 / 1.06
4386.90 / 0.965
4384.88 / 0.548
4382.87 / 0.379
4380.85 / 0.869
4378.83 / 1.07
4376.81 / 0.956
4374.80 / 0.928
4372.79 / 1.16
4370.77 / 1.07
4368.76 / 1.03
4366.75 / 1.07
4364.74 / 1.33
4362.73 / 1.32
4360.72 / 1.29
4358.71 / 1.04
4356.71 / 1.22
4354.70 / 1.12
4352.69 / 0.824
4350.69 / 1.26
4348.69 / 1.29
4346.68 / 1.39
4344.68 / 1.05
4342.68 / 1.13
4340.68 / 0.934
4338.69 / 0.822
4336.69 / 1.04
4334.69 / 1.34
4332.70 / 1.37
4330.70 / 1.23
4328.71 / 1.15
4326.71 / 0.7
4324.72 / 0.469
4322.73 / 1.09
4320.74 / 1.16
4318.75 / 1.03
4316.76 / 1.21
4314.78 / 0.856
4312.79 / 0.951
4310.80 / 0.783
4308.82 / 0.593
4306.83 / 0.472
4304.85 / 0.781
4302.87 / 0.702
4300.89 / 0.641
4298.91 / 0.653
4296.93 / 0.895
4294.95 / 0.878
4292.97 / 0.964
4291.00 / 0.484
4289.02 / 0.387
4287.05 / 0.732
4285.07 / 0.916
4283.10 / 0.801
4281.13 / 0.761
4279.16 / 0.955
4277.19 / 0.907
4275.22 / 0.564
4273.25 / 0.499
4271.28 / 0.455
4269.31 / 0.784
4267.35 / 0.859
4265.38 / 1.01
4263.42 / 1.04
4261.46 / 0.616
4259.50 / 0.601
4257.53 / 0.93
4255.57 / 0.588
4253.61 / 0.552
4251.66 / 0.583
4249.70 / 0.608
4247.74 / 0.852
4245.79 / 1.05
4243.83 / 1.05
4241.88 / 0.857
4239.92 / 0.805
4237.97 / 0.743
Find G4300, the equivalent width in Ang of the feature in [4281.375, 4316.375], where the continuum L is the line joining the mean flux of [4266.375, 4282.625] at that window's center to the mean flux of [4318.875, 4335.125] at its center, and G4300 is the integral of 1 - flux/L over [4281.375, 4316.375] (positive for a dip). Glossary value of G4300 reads 5.24 Ang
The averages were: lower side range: 0.725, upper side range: 1.05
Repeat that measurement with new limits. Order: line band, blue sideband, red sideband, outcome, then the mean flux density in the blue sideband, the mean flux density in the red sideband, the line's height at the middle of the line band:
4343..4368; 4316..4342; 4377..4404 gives -3.59 Ang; 1.04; 1.02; 1.03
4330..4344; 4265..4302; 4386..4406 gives -3.26 Ang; 0.74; 1.1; 0.91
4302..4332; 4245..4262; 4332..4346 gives 3.55 Ang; 0.707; 1.1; 0.999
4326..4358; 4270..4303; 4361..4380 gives -4.75 Ang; 0.718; 1.11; 0.976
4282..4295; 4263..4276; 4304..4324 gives 1.17 Ang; 0.734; 0.888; 0.8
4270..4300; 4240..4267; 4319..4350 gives 6.07 Ang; 0.797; 1.08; 0.906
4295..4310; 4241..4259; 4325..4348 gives 4.26 Ang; 0.78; 1.09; 0.967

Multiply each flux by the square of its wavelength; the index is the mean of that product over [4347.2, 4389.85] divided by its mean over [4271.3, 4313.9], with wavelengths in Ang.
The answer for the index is 1.5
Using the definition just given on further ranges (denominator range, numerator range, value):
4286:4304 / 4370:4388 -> 1.30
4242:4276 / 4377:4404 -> 1.45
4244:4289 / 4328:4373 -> 1.59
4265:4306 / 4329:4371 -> 1.61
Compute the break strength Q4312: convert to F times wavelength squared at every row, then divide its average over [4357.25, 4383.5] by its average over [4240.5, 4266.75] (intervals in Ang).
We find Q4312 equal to 1.39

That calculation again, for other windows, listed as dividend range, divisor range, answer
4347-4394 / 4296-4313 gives 1.54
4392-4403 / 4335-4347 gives 1.21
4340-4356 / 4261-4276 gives 1.60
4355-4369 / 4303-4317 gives 1.57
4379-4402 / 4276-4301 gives 1.41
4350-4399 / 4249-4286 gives 1.52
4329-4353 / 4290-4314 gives 1.60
